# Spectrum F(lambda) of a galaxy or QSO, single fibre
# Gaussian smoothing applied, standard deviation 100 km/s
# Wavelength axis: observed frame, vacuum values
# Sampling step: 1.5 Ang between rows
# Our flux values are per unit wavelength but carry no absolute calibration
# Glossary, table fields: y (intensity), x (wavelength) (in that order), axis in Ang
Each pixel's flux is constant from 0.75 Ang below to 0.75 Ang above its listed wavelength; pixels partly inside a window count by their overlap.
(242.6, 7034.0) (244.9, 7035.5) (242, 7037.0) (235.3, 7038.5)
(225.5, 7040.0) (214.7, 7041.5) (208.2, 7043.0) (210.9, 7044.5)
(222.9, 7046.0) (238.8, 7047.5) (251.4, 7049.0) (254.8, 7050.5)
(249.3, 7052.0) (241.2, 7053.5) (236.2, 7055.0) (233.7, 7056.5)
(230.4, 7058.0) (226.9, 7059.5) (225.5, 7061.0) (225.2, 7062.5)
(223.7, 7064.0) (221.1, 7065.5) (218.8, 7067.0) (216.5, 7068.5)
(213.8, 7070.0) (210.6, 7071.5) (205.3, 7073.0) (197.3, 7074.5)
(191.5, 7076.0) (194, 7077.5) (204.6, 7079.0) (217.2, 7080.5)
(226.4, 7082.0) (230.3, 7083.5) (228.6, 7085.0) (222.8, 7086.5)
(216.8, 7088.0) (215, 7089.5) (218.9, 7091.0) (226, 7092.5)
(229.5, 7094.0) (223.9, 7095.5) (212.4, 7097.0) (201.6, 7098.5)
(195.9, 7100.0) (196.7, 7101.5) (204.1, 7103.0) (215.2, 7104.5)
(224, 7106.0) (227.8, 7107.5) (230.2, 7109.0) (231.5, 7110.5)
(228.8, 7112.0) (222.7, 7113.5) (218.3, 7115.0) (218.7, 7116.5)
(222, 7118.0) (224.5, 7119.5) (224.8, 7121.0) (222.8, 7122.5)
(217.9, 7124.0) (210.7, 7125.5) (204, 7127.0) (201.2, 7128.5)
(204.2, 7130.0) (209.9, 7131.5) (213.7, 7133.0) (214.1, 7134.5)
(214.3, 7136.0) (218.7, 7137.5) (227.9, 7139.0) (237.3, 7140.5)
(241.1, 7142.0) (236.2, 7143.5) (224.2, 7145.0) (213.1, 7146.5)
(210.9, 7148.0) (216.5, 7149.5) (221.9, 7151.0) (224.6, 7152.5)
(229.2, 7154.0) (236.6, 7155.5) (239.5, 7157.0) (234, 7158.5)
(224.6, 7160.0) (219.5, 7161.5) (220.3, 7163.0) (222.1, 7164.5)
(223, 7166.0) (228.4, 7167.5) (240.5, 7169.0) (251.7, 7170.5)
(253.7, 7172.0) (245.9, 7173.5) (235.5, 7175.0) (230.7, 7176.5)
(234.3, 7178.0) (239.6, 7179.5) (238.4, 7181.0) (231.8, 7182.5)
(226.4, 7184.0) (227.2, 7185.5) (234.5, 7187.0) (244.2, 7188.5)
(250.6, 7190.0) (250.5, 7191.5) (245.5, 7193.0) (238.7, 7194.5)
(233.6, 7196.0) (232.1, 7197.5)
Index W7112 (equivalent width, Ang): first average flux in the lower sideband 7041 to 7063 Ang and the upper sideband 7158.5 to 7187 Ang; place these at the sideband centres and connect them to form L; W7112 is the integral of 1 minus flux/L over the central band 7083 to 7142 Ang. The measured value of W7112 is 3.5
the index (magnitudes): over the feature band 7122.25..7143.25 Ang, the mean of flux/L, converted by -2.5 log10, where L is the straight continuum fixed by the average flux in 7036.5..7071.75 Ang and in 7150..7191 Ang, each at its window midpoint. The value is 0.07 mag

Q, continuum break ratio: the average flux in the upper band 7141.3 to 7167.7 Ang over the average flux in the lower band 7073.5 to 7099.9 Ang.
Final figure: 1.05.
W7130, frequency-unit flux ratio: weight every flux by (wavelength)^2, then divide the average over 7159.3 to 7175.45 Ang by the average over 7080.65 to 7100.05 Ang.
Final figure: 1.08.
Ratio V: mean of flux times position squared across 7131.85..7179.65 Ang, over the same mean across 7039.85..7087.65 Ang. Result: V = 1.06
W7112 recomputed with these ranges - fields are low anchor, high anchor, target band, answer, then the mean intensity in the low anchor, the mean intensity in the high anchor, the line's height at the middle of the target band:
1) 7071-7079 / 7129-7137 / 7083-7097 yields -1.4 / 200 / 211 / 203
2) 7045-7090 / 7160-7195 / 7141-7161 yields 0.5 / 223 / 236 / 233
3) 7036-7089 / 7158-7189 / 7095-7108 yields 0.9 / 223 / 234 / 227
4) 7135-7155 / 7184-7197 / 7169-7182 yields -0.4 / 224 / 240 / 235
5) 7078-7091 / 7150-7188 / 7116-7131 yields 0.7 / 220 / 233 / 226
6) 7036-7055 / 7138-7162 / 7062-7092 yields 2.1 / 233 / 227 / 231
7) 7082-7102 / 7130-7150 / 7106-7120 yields -0.4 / 217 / 221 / 219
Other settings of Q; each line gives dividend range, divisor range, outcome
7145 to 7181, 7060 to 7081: 1.09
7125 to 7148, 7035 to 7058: 0.93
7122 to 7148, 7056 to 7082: 1.01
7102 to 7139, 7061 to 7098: 1.01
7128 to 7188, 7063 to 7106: 1.06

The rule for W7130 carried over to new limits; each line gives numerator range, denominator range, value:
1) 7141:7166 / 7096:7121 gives 1.05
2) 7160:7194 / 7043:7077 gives 1.09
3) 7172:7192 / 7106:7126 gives 1.09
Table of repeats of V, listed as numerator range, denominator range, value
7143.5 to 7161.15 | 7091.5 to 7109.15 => 1.06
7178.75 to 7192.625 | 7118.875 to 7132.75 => 1.14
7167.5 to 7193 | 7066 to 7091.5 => 1.15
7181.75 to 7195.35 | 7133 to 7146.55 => 1.07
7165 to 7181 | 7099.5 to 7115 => 1.11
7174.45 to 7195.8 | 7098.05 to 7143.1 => 1.11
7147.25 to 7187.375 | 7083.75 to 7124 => 1.07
